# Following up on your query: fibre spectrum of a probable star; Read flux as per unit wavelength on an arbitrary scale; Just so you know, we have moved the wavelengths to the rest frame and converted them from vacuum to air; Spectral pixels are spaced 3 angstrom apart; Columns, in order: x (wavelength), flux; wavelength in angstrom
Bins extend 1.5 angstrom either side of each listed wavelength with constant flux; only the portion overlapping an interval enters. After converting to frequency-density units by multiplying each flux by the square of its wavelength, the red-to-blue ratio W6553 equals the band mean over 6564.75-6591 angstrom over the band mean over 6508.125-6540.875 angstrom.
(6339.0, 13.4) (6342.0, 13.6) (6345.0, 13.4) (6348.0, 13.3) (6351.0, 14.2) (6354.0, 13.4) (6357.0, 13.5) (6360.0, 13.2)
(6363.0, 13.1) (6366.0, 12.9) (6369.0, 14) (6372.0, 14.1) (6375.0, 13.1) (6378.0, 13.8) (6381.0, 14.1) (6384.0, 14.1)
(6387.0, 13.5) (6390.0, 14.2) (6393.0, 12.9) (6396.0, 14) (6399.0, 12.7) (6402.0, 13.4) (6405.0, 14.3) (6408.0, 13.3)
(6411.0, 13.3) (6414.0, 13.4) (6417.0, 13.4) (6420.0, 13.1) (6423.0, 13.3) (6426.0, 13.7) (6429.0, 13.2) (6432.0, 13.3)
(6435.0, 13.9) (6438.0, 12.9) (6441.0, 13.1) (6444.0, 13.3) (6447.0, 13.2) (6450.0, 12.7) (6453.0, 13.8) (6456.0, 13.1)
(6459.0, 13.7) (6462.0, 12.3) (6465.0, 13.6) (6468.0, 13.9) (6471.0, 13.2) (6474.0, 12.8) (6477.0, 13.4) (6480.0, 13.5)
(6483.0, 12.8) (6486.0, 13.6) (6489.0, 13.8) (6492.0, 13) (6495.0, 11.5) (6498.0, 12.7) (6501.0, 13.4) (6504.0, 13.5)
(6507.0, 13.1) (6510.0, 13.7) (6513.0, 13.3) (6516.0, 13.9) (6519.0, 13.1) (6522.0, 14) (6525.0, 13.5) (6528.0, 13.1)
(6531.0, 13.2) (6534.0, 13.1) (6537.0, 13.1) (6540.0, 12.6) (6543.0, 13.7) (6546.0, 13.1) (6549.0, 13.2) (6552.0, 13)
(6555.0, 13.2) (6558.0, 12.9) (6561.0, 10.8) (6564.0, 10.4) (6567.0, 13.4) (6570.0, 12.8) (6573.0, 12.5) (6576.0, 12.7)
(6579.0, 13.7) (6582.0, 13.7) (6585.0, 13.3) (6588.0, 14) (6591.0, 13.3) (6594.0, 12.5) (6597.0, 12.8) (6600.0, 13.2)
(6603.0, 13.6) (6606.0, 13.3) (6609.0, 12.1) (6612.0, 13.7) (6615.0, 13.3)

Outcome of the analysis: 1.00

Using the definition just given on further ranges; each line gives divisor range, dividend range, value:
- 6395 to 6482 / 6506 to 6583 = 1.01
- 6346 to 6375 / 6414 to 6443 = 1.01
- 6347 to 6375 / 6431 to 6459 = 1.01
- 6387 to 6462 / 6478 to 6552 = 1.02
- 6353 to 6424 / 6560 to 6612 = 1.01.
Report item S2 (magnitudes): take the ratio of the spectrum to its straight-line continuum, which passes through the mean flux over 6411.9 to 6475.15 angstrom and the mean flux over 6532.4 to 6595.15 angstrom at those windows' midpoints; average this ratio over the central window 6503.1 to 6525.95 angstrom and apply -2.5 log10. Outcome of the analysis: -0.037 mag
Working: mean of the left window 13.3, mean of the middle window 13.5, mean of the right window 12.9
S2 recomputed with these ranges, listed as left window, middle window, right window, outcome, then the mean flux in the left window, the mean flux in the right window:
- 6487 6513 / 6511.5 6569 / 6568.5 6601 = 0.01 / 13.1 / 13.1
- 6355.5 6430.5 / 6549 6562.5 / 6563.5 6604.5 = 0.05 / 13.5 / 13.1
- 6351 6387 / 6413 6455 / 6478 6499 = 0.00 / 13.6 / 13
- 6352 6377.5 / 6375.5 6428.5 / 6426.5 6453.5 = -0.02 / 13.4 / 13.3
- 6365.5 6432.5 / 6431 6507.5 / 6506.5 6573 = 0.01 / 13.5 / 13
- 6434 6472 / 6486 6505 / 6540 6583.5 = 0.01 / 13.3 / 12.8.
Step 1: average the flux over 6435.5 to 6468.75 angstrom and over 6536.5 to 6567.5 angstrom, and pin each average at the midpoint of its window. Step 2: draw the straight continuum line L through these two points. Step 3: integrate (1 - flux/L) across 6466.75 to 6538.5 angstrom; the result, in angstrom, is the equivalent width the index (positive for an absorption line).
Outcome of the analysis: -1.8 angstrom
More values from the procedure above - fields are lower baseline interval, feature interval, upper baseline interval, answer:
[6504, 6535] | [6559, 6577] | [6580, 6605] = 1.7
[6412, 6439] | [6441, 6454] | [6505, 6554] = 0.1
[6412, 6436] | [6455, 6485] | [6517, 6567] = -0.1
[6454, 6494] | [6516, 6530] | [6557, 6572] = -1.0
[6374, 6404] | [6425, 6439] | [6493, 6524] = 0.1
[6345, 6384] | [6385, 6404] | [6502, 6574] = 0.0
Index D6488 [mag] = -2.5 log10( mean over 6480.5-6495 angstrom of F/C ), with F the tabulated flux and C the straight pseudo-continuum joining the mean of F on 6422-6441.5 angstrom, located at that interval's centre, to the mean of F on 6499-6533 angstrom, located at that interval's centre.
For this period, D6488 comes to 0.022 mag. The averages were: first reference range 13.4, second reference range 13.4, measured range 13.1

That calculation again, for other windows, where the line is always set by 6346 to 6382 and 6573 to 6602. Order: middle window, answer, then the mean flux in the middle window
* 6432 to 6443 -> 0.01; 13.3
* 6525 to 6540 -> 0.02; 13.1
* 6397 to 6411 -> 0.00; 13.4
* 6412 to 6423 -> 0.01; 13.3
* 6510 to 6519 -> -0.02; 13.5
